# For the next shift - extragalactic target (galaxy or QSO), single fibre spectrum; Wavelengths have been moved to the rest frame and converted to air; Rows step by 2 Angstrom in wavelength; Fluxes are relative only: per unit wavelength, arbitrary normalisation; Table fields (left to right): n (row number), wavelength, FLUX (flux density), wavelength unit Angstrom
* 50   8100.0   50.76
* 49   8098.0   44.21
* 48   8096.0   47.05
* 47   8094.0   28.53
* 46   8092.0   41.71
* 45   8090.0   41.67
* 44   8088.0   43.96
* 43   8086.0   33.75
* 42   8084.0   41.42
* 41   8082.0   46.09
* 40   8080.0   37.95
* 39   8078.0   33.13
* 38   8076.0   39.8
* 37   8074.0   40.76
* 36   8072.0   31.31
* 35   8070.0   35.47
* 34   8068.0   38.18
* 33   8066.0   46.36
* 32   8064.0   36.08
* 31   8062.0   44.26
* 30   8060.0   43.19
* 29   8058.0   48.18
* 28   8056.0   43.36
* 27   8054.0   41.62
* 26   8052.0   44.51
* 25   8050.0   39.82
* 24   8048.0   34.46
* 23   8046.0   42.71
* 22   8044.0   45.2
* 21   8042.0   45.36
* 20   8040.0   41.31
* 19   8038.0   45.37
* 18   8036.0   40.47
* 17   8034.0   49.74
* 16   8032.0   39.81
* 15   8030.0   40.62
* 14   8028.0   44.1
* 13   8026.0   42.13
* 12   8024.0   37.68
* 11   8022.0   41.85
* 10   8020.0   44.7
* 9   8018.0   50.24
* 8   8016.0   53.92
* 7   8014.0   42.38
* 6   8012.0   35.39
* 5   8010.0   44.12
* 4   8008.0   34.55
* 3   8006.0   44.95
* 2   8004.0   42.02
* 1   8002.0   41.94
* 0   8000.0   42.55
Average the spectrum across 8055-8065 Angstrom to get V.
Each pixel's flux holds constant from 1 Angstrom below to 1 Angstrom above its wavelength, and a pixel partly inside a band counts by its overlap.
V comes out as 43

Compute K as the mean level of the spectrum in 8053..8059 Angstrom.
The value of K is 44.4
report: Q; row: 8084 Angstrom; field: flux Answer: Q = 41.42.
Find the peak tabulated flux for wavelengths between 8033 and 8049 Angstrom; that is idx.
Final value 49.74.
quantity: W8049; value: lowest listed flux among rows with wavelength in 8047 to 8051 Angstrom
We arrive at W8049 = 34.46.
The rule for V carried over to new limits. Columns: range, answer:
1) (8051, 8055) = 43.1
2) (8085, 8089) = 38.9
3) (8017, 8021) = 47.5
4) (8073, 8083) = 39.5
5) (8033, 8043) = 44.5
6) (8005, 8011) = 41.2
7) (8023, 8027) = 39.9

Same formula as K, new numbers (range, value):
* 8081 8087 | 40.4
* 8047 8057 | 40.8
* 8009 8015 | 40.6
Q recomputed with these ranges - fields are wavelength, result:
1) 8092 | 41.71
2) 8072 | 31.31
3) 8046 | 42.71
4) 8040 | 41.31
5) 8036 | 40.47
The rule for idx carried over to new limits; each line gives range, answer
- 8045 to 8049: 42.71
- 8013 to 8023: 53.92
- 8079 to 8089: 46.09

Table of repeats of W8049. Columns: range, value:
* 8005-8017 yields 34.55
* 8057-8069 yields 36.08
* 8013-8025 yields 37.68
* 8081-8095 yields 28.53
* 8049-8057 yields 39.82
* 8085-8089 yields 33.75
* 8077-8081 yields 33.13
